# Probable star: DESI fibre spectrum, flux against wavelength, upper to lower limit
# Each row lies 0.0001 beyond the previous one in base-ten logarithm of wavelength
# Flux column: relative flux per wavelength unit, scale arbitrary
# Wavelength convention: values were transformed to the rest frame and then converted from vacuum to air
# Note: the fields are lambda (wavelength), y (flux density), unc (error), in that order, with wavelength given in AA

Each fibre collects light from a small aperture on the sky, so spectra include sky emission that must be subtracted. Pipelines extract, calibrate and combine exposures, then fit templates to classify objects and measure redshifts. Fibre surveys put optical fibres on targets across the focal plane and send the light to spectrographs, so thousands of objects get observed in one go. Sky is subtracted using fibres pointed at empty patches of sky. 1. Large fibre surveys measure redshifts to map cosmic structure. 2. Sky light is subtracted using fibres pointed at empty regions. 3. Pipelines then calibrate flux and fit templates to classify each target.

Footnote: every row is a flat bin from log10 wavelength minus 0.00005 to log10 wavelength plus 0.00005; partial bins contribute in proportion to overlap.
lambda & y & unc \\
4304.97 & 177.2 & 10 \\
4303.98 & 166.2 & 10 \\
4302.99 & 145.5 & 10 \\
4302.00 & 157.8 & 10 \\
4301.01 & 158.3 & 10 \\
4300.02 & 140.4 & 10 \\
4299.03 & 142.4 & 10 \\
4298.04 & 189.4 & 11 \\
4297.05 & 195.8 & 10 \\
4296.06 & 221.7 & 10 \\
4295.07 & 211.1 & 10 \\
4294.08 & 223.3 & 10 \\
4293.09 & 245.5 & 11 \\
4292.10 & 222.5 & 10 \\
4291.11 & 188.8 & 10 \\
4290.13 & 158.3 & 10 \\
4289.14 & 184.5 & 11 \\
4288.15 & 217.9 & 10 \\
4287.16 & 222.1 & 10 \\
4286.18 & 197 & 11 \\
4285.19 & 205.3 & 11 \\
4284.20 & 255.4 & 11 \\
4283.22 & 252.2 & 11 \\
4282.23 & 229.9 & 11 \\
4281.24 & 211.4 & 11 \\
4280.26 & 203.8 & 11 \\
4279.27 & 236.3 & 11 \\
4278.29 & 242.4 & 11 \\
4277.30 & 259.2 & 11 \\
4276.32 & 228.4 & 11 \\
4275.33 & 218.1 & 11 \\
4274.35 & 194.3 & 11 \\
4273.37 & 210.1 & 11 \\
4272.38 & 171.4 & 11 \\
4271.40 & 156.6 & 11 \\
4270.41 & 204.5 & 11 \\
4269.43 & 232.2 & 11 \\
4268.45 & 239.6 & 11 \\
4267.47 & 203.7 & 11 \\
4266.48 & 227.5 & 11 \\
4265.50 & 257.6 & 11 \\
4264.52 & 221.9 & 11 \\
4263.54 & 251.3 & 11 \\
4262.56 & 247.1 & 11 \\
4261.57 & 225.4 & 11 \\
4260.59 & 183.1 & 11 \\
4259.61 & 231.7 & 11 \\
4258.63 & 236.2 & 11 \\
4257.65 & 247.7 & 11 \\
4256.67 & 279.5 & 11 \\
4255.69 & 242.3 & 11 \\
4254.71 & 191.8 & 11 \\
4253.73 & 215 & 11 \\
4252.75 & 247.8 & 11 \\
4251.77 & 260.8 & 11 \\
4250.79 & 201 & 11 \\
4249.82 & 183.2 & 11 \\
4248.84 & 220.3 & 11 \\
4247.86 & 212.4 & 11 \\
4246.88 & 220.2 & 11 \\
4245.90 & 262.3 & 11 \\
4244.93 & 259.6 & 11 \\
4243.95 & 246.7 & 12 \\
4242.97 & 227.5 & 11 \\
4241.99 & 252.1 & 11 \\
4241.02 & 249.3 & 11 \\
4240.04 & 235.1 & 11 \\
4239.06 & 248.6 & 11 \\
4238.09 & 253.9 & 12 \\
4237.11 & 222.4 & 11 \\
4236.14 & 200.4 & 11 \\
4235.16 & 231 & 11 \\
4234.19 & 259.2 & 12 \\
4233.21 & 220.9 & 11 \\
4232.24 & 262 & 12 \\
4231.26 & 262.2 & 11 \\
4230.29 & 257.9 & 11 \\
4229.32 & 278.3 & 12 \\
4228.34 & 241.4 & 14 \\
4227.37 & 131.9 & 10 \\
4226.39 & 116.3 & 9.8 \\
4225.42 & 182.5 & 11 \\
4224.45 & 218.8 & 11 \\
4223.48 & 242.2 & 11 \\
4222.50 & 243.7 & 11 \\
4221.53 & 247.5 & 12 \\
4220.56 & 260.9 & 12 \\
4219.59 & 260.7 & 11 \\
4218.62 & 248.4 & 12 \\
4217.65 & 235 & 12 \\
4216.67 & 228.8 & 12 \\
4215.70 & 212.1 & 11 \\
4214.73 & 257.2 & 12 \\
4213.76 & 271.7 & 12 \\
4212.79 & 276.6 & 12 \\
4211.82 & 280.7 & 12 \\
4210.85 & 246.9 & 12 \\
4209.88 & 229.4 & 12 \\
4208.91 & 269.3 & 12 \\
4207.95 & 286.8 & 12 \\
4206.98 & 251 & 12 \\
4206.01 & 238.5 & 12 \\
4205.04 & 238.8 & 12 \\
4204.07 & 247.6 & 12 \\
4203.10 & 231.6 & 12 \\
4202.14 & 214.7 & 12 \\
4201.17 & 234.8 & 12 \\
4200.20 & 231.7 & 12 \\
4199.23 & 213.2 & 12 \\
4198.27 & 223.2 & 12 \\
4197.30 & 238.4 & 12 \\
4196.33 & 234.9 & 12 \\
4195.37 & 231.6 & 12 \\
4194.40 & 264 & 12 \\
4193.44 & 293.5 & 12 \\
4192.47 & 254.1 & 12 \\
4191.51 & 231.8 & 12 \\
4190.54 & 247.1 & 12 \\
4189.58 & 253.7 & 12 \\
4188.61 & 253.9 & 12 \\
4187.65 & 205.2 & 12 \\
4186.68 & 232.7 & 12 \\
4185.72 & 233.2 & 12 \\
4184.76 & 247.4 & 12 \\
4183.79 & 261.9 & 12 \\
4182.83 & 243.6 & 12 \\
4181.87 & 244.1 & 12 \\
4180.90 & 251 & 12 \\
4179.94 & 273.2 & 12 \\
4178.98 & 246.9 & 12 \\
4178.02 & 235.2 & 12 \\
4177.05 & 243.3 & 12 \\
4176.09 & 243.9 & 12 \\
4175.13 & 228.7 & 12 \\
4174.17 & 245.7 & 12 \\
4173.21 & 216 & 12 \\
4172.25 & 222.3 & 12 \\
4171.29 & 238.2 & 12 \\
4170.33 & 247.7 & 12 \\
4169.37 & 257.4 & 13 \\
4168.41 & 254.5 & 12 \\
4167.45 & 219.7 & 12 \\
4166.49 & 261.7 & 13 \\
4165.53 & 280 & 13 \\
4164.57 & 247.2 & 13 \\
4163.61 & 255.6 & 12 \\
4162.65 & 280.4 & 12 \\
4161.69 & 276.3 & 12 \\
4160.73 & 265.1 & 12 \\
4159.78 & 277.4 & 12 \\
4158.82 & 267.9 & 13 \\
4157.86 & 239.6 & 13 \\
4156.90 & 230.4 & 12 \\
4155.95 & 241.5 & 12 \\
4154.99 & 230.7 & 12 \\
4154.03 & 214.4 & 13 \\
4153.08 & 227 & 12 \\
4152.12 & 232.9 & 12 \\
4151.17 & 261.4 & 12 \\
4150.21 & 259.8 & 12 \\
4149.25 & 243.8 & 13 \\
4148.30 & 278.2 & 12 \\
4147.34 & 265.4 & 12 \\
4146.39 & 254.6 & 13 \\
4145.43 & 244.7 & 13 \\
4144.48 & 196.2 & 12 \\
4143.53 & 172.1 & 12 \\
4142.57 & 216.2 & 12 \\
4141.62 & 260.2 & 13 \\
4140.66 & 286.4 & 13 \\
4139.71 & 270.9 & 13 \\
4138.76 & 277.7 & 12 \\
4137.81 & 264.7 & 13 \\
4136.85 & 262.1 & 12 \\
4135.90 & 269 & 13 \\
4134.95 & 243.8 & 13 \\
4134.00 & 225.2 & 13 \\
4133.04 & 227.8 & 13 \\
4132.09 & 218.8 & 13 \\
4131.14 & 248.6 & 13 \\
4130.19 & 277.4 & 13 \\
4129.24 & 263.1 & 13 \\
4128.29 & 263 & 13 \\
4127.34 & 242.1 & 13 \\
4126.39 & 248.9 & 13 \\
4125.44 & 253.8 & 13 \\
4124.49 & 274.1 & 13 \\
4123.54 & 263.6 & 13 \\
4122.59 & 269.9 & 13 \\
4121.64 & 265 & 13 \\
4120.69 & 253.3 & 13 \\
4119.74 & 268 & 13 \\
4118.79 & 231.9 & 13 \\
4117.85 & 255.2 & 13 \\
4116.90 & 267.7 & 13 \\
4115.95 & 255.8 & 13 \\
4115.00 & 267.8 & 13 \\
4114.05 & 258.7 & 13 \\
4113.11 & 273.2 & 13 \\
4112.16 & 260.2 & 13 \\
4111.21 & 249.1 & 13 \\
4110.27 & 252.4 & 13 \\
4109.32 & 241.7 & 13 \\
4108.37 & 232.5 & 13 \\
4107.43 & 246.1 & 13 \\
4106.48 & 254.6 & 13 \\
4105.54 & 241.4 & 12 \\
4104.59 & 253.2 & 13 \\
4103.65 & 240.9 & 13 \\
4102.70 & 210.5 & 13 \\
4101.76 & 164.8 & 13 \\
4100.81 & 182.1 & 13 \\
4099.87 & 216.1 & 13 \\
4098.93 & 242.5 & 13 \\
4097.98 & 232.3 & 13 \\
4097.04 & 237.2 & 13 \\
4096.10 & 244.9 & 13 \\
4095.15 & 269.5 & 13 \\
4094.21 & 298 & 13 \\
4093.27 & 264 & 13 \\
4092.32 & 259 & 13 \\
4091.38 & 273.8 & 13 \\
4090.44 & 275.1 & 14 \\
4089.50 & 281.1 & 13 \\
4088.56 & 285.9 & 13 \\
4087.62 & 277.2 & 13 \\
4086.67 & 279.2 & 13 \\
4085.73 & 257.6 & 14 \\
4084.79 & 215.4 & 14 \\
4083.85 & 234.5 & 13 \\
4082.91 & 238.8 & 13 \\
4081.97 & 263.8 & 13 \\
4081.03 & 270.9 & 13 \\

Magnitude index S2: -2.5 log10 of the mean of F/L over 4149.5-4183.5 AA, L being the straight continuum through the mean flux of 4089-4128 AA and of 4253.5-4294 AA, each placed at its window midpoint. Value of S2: -0.03 mag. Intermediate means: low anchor 251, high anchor 221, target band 247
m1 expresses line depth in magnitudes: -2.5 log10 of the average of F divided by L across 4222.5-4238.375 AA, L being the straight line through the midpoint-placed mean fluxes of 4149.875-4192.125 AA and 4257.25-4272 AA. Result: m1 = 0.04 mag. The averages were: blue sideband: 246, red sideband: 224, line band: 224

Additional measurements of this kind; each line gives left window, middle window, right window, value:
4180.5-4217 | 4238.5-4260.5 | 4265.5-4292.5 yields -0.04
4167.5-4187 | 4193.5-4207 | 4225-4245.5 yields 0.01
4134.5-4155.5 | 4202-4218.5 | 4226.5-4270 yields -0.05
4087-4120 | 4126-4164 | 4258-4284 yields -0.03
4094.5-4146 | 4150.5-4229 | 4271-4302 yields -0.06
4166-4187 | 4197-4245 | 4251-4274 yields -0.02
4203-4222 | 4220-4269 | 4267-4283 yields 0.01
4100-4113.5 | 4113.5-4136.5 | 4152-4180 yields -0.07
